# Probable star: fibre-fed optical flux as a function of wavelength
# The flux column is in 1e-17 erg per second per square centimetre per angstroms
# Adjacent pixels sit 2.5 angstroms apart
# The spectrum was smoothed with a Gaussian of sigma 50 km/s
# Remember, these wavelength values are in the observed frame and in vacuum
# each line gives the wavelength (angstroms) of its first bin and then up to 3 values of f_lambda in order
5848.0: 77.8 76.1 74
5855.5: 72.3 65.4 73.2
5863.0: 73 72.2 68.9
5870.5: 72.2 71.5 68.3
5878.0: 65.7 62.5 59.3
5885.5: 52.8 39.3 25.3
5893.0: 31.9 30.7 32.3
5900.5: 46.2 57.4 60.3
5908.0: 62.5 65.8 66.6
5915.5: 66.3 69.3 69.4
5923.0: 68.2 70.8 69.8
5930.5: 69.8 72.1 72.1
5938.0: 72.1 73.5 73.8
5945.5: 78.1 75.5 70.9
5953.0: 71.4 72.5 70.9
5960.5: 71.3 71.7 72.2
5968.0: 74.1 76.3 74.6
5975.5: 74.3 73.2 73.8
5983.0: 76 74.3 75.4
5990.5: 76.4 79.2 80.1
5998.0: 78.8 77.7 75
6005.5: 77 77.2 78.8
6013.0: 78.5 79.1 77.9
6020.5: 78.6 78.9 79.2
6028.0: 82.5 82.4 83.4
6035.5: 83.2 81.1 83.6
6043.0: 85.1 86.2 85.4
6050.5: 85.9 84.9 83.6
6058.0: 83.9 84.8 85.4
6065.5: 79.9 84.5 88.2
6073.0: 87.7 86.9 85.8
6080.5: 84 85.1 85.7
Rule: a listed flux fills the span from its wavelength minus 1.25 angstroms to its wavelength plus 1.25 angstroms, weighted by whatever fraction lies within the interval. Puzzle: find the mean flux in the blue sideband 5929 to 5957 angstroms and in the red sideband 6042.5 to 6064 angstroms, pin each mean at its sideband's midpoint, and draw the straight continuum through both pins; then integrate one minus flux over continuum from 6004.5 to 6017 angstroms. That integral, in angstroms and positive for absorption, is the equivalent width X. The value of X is 0.3 angstroms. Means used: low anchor 72.8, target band 78.1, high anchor 85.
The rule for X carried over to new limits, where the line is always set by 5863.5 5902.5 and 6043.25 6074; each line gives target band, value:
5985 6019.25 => -1.2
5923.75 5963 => -4.7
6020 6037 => -0.3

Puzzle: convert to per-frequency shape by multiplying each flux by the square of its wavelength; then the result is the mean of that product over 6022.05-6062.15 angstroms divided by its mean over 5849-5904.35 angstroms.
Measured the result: 1.5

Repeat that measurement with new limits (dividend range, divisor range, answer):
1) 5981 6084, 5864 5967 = 1.33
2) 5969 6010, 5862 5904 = 1.45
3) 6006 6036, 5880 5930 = 1.50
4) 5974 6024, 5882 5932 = 1.42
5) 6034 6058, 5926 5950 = 1.20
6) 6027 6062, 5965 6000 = 1.13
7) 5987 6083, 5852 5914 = 1.47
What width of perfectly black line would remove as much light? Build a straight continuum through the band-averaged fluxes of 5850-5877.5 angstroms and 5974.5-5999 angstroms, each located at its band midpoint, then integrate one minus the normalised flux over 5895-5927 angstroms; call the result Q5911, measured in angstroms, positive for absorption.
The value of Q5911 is 5.9 angstroms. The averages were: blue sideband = 71.3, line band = 59.7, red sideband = 76.1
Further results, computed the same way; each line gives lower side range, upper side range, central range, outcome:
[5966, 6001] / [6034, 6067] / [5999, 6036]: 0.39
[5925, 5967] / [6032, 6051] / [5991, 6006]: 0.17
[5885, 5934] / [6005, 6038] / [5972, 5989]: -0.78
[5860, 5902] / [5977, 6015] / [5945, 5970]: -1.16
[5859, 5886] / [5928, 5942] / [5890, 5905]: 6.55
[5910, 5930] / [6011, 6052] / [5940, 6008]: 0.11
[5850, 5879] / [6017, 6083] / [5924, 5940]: 0.93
